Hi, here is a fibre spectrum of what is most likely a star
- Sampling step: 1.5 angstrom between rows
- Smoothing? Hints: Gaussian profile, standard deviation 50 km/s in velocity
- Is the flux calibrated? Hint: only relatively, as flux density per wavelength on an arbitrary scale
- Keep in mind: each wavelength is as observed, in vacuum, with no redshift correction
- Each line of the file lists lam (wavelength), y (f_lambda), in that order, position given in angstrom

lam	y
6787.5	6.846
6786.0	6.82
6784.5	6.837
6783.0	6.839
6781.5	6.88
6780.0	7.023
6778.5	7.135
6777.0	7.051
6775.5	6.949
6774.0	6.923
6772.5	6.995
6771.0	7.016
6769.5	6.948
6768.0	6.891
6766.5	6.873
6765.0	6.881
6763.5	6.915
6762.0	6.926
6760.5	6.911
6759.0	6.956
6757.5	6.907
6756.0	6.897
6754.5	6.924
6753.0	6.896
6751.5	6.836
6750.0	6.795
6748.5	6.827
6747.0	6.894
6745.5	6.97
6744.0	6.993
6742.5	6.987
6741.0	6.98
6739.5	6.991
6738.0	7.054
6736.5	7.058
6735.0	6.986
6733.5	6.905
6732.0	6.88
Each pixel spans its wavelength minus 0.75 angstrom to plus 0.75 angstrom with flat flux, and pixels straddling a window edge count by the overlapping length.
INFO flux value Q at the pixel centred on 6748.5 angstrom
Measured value 6.827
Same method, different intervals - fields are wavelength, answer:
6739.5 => 6.991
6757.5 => 6.907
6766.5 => 6.873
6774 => 6.923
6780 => 7.023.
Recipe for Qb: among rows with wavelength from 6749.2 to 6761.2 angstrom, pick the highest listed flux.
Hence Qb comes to 6.956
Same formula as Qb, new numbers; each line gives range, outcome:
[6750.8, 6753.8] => 6.896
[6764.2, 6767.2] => 6.881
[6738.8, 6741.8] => 6.991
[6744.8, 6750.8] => 6.97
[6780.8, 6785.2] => 6.88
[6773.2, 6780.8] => 7.135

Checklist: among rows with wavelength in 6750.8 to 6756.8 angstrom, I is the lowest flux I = 6.836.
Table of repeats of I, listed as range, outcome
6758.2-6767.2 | 6.873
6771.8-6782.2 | 6.88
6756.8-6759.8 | 6.907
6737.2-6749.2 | 6.827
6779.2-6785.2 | 6.837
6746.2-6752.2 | 6.795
